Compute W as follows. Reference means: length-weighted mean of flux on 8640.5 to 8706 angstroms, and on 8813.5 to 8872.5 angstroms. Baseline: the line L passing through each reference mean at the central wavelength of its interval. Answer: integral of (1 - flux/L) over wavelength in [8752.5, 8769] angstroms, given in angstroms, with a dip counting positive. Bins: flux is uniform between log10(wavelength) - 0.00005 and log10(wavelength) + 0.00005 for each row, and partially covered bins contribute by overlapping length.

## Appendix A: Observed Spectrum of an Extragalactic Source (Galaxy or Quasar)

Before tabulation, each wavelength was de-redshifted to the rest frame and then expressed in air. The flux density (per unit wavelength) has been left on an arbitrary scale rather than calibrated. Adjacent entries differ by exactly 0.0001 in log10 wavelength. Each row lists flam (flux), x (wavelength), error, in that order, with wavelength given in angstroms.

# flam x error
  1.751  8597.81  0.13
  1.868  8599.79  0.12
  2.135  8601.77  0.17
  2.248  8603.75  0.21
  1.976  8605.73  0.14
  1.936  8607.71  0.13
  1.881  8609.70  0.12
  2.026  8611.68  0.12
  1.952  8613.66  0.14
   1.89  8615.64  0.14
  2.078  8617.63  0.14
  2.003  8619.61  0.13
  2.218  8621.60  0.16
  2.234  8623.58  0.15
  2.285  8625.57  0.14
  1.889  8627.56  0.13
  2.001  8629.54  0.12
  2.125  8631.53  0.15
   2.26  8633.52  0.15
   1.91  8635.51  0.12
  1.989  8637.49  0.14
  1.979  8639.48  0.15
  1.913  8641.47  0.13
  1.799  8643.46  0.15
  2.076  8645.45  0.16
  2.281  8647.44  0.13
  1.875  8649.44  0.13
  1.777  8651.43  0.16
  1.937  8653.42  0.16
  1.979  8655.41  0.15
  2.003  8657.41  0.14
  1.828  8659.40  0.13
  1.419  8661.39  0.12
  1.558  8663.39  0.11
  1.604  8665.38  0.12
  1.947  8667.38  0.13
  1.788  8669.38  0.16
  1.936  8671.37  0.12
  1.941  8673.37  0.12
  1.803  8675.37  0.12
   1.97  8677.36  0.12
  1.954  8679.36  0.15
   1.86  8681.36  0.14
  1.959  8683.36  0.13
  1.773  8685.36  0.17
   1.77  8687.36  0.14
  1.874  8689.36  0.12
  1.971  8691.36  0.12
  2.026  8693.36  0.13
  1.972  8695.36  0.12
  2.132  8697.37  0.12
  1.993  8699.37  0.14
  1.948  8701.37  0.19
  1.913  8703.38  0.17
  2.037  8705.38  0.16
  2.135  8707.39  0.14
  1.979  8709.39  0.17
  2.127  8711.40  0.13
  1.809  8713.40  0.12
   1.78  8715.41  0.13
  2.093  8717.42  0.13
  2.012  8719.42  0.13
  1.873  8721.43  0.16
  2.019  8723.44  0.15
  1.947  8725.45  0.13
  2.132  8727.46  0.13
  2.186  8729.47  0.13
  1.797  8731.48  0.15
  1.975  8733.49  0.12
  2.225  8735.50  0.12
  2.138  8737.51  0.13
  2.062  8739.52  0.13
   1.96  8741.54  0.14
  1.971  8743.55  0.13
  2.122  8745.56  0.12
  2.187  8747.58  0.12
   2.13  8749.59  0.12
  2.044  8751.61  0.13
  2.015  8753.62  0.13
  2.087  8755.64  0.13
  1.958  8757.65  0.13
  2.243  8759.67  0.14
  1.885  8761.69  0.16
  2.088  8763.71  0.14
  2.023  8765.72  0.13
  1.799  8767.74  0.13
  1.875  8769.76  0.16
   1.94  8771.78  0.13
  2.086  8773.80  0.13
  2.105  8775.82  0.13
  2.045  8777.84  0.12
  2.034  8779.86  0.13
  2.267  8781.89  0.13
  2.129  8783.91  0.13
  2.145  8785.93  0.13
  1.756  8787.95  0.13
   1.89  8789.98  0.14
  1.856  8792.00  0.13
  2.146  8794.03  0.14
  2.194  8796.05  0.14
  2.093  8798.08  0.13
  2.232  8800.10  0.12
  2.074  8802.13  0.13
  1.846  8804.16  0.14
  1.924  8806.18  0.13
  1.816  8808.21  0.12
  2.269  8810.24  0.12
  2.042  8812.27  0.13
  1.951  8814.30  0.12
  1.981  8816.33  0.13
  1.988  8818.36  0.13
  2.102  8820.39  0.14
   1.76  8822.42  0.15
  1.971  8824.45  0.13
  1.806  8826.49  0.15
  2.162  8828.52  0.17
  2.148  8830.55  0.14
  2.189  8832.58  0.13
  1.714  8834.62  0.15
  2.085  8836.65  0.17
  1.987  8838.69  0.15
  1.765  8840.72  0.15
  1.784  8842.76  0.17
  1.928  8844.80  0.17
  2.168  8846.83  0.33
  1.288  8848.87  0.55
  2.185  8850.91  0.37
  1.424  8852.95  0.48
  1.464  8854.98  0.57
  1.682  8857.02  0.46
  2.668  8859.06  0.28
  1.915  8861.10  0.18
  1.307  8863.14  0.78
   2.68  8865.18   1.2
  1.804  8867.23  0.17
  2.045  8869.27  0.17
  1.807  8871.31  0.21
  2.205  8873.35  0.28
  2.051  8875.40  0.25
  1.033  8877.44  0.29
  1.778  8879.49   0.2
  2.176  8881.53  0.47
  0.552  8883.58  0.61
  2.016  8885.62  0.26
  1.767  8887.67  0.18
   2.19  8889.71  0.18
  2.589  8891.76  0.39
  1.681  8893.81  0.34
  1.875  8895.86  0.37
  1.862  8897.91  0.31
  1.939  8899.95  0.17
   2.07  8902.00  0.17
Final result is -0.9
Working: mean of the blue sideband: 1.9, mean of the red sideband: 1.92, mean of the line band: 2.01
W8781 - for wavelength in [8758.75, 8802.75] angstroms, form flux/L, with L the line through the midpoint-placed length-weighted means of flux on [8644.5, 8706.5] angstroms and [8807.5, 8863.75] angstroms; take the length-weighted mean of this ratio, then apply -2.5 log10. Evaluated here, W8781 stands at -0.071 mag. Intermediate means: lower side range 1.9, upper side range 1.92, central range 2.04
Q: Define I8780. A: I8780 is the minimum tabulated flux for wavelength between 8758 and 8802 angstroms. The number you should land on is 1.756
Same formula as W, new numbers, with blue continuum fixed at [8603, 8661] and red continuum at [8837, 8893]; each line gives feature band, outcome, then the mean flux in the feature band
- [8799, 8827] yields -1.35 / 1.99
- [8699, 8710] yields -0.23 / 2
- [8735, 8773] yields -2.09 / 2.04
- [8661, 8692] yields 2.37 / 1.83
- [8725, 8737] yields -0.66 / 2.05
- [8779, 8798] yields -1.38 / 2.05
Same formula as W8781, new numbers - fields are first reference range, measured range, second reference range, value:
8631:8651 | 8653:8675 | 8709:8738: 0.11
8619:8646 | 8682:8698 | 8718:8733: 0.05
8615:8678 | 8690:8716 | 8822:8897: -0.03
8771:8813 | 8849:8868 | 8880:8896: 0.02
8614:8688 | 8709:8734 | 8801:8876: -0.02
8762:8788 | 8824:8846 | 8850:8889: -0.03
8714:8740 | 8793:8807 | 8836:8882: -0.07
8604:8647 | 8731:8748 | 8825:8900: -0.05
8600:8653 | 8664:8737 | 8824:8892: 0.02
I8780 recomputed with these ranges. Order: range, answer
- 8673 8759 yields 1.77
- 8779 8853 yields 1.288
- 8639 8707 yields 1.419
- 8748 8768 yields 1.799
